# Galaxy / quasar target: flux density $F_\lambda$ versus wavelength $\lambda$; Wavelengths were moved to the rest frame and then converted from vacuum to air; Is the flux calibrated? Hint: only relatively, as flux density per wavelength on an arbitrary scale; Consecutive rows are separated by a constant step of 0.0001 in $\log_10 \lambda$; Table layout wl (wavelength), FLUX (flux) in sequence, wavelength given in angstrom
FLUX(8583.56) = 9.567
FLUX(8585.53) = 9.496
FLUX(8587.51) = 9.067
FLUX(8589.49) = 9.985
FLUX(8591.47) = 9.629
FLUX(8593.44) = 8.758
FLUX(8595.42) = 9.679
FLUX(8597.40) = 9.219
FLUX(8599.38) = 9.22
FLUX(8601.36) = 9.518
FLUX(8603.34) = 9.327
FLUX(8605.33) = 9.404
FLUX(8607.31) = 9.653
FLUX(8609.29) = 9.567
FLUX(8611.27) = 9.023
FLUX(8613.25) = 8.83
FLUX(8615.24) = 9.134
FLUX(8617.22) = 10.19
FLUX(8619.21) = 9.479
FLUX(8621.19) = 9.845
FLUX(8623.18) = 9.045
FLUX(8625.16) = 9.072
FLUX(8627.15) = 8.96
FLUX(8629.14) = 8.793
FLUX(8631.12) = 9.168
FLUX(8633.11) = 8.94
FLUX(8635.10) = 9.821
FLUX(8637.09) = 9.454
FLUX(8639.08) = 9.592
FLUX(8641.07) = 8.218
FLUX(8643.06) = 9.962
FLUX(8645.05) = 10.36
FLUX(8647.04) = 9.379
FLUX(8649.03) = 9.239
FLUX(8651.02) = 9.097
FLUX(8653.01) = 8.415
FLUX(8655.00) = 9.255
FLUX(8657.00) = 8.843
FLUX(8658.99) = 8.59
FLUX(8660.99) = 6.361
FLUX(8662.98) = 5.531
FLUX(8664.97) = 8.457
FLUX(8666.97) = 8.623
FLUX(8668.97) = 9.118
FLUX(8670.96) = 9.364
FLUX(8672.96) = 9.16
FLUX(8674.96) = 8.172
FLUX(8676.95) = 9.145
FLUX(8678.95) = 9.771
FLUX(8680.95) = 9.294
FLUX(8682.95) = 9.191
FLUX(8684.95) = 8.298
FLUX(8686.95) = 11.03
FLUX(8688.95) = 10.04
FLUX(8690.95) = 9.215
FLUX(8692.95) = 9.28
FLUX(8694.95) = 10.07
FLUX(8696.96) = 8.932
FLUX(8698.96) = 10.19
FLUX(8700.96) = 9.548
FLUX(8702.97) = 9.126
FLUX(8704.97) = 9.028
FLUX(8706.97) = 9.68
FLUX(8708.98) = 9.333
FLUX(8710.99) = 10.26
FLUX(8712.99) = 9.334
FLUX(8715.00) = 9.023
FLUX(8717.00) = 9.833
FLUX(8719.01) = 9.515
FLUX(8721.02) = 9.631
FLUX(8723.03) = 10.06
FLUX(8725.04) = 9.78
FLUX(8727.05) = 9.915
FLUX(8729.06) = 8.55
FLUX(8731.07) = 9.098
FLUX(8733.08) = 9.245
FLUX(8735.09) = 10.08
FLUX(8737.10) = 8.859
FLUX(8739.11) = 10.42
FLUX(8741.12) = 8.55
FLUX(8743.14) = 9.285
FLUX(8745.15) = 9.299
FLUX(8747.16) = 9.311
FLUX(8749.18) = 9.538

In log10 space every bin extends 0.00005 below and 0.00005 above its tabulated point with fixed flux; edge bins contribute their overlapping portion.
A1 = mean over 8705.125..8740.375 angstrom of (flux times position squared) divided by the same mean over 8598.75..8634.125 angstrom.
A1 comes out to 1.05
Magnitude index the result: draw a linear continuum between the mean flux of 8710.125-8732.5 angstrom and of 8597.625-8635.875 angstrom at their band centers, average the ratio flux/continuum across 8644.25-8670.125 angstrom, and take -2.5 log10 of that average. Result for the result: 0.102 mag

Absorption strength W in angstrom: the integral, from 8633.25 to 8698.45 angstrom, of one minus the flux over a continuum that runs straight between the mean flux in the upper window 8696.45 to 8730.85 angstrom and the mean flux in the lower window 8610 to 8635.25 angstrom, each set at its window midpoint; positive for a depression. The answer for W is 2.2 angstrom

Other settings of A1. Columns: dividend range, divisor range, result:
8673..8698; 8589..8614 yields 1.02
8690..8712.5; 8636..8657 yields 1.04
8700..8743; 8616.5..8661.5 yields 1.05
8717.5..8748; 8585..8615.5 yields 1.04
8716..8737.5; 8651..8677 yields 1.15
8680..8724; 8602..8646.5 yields 1.04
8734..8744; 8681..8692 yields 1.00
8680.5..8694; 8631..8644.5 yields 1.03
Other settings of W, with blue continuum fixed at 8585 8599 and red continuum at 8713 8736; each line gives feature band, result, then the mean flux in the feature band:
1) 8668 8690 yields 0.33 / 9.33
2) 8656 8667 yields 2.09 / 7.66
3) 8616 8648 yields 0.13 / 9.39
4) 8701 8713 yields 0.02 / 9.48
